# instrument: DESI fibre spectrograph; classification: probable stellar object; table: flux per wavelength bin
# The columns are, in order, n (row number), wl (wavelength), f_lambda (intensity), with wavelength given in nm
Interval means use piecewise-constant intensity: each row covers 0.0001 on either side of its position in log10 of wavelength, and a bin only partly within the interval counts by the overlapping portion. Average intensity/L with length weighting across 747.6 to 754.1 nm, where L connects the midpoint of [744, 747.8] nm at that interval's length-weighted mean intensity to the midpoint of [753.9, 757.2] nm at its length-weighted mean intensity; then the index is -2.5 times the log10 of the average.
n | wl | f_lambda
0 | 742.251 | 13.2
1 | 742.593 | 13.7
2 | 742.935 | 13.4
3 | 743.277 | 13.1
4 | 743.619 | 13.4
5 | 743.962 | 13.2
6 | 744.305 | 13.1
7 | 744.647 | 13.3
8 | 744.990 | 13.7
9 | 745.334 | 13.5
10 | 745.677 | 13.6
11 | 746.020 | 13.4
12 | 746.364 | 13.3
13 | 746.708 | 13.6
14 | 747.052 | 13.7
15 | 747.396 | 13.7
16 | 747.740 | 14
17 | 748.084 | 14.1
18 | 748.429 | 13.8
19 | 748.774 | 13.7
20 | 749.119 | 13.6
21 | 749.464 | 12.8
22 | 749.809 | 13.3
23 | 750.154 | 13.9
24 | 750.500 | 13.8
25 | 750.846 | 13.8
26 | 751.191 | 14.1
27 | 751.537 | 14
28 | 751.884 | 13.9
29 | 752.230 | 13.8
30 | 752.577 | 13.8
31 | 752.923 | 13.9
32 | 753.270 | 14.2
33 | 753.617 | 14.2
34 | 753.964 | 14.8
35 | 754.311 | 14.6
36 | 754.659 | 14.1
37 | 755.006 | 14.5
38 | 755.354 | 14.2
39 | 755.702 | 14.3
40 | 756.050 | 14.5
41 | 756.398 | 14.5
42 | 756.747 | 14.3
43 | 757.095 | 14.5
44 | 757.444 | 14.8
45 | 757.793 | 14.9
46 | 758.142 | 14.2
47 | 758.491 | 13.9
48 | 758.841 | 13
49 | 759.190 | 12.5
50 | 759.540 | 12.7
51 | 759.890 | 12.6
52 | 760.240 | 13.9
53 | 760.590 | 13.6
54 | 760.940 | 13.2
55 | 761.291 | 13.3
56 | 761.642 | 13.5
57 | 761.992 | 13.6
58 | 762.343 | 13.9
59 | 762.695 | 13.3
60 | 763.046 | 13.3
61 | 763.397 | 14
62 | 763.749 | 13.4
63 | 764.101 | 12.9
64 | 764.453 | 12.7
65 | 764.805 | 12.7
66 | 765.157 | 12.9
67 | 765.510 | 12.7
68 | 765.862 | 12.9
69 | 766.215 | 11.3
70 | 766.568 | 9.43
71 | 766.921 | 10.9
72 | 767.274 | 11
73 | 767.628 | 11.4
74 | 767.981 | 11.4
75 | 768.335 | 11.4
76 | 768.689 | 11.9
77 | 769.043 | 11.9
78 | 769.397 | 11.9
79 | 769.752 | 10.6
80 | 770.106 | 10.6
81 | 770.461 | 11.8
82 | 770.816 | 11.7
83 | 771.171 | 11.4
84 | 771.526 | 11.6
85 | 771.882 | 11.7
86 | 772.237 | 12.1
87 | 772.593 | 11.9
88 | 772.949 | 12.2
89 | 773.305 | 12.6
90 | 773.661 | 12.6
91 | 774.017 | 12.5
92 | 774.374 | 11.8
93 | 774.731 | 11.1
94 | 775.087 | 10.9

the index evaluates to 0.01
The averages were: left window 13.5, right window 14.4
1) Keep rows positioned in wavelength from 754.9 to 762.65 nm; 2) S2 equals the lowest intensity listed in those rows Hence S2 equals 12.5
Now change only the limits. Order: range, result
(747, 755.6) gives 12.8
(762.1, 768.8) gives 9.43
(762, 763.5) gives 13.3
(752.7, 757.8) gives 13.9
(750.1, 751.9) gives 13.8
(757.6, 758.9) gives 13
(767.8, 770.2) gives 10.6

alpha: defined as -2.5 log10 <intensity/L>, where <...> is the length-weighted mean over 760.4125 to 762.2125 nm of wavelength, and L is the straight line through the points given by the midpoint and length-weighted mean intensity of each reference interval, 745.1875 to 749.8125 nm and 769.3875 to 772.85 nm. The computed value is -0.09 mag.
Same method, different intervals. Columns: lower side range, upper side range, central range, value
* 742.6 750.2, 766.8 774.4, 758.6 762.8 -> -0.071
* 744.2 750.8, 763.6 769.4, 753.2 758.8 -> -0.123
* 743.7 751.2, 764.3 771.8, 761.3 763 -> -0.114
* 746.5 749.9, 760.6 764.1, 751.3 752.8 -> -0.023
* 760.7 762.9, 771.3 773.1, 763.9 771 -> 0.081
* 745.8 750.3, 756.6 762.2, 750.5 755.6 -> -0.039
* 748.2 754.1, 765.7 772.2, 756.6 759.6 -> -0.082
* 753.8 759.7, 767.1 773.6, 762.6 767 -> 0.013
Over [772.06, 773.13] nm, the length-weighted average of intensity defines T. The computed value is 12.1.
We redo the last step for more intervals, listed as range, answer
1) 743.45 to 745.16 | 13.3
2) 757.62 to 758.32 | 14.6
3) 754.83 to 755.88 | 14.3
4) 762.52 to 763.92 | 13.5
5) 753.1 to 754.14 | 14.4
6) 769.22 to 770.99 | 11.3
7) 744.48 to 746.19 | 13.5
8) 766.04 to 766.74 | 10.4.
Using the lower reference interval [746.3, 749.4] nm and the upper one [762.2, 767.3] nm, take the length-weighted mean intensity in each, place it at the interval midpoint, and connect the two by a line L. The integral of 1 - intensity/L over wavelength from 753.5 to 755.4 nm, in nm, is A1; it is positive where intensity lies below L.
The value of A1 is -0.17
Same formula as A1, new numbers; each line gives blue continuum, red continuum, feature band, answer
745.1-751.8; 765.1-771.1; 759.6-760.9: -0.098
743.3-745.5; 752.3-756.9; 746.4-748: -0.015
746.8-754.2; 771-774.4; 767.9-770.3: 0.186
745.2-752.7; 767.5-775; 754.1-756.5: -0.231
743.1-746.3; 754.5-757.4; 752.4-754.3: -0.009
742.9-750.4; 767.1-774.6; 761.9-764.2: -0.226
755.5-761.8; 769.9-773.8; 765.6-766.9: 0.143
